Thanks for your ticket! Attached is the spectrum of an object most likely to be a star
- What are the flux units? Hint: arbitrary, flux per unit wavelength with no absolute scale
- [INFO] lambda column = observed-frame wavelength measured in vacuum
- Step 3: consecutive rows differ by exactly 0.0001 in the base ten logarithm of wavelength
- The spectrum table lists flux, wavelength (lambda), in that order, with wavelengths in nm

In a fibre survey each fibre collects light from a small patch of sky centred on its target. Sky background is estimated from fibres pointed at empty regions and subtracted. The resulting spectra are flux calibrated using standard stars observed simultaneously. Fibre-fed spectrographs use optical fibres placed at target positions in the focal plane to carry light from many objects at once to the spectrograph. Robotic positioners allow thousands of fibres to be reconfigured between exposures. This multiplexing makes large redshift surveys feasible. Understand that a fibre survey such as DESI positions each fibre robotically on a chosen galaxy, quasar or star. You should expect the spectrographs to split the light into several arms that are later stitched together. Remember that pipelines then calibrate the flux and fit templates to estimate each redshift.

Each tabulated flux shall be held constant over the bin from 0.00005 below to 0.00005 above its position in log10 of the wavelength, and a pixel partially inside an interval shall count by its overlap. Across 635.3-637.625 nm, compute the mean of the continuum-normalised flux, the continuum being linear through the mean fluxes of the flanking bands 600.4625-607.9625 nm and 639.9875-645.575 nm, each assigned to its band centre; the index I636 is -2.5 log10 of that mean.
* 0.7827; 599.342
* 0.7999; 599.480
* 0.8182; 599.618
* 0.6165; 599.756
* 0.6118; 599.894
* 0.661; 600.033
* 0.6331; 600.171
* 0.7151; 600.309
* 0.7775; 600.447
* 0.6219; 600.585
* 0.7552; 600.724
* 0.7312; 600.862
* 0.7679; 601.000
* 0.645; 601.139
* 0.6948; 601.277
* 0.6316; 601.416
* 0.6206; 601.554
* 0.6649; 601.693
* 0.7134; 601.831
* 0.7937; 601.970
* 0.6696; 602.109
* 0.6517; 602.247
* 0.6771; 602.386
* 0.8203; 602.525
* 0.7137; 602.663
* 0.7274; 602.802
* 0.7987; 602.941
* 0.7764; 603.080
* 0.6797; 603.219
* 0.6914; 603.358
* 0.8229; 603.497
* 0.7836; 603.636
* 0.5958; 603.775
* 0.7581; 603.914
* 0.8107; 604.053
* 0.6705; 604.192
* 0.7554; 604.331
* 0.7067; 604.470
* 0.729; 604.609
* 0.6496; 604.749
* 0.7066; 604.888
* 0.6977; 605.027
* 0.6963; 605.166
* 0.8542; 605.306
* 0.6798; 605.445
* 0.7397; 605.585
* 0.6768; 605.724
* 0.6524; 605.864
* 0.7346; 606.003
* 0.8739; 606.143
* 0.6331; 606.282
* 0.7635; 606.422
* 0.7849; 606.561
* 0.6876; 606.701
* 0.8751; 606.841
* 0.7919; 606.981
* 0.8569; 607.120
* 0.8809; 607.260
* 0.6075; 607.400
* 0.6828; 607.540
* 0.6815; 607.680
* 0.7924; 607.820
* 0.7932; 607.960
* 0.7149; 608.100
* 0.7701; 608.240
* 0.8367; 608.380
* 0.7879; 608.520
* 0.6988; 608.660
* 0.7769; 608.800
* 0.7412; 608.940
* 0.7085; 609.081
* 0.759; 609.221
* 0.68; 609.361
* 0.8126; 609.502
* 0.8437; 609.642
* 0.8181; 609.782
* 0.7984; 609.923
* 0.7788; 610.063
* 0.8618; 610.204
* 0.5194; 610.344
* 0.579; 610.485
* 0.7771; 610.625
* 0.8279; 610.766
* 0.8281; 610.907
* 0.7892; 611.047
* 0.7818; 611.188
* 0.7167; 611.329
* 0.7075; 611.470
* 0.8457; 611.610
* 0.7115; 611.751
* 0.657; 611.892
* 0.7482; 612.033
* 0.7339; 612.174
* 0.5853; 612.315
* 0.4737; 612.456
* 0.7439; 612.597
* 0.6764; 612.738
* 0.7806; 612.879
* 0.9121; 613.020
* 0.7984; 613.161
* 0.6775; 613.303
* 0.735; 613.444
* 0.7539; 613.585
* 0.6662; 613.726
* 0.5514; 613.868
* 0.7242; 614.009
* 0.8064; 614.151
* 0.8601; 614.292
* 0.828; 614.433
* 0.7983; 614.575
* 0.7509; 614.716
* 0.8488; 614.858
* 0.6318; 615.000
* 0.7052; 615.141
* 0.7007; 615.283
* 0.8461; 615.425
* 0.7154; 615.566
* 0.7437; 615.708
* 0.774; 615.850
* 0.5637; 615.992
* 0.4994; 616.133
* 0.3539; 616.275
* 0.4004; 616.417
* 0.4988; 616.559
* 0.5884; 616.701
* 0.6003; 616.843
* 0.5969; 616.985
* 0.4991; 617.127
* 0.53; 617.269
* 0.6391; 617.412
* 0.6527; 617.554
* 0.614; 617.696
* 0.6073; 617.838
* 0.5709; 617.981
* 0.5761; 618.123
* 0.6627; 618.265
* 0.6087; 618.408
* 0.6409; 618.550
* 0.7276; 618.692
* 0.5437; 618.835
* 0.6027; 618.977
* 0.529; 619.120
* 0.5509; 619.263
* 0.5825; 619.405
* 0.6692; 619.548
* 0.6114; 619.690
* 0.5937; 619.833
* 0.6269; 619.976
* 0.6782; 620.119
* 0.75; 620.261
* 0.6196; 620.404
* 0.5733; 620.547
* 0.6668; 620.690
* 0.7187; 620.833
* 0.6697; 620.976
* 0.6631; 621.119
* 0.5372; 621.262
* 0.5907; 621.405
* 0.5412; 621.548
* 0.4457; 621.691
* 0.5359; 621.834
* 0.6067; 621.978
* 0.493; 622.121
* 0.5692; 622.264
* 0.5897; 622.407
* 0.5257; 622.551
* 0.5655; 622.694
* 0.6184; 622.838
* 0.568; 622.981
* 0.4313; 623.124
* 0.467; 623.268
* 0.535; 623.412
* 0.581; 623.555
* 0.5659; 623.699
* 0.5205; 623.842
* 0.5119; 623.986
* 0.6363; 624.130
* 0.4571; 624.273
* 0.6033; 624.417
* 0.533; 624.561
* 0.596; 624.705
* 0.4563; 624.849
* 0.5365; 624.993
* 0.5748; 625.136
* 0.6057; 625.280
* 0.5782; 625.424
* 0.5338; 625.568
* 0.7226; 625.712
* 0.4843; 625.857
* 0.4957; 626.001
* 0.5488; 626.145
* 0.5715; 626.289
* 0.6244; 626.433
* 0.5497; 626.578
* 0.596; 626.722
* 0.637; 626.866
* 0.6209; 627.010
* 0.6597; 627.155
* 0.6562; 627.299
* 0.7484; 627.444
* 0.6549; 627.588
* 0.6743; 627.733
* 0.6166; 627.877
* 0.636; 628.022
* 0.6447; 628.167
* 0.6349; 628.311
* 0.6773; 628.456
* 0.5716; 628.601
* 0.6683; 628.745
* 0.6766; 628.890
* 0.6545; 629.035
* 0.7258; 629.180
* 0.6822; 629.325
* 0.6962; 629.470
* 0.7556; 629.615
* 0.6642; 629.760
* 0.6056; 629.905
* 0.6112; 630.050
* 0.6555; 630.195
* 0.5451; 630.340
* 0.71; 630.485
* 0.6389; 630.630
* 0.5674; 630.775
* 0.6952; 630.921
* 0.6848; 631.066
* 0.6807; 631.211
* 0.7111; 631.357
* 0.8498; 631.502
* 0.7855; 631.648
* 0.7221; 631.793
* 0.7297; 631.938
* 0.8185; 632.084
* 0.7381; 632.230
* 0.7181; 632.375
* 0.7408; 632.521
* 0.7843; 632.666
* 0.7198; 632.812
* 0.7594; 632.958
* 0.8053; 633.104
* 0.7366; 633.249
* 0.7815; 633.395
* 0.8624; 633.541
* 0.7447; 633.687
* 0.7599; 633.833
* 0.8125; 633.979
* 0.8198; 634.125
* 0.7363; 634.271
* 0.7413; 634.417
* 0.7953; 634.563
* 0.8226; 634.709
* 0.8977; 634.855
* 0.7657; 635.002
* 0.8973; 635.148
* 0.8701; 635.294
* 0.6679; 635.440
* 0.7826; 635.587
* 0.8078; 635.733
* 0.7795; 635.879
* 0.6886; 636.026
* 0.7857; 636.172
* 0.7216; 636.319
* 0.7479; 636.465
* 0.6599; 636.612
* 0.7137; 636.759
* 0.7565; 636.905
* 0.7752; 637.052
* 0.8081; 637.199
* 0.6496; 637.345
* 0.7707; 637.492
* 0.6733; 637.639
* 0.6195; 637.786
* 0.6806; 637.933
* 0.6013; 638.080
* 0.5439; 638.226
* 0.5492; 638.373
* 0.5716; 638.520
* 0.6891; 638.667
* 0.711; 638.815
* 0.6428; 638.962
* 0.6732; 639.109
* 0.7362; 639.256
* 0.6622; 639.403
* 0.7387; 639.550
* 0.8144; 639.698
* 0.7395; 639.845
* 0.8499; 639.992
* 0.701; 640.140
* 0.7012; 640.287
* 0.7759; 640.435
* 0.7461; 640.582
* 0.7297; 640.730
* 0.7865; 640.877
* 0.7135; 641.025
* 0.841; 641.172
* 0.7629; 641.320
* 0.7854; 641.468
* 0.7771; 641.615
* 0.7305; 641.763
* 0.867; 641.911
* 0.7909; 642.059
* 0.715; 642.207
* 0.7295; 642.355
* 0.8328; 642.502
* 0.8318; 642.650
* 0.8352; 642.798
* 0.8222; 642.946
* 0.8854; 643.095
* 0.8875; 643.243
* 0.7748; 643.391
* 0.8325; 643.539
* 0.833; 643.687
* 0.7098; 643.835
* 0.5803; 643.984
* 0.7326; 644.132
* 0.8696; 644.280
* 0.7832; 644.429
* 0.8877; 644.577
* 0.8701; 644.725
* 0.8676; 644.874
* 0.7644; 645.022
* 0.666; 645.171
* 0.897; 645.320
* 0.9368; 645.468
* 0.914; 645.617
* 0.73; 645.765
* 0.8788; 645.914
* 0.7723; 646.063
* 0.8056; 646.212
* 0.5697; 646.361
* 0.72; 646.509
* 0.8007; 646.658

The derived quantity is 0.05 mag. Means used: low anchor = 0.727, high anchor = 0.792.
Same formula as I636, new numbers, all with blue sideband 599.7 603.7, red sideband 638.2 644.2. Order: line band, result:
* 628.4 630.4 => 0.12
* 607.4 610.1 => -0.07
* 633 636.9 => -0.05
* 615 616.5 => 0.15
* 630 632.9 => 0.05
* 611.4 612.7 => 0.04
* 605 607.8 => -0.05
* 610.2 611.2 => -0.03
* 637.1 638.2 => 0.10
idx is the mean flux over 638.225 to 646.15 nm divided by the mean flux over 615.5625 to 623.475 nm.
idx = 1.3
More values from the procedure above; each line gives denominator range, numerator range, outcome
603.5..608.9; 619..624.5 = 0.78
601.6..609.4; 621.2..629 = 0.79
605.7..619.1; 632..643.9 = 1.07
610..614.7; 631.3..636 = 1.06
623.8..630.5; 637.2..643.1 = 1.19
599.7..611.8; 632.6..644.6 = 1.03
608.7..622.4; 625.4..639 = 1.04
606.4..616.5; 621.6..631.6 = 0.83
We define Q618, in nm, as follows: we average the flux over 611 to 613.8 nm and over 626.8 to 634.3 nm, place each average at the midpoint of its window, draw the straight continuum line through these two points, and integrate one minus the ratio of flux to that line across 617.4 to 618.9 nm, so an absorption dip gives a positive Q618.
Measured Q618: 0.20 nm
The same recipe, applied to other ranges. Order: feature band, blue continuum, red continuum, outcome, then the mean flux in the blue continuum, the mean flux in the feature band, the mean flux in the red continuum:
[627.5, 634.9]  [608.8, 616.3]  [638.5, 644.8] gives 0.399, 0.73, 0.714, 0.768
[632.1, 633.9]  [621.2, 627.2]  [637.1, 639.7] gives -0.391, 0.557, 0.764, 0.671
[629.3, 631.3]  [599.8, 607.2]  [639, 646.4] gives 0.281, 0.721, 0.656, 0.783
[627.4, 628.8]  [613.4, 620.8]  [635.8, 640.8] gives 0.053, 0.644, 0.651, 0.706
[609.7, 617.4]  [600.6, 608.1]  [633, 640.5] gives 0.351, 0.728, 0.698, 0.738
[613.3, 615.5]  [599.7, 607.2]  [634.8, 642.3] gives -0.062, 0.72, 0.745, 0.734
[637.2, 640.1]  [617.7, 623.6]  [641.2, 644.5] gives 0.268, 0.592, 0.683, 0.79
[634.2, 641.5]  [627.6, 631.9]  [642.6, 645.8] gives 0.168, 0.671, 0.733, 0.815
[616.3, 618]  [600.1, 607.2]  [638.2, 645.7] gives 0.412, 0.725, 0.56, 0.768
